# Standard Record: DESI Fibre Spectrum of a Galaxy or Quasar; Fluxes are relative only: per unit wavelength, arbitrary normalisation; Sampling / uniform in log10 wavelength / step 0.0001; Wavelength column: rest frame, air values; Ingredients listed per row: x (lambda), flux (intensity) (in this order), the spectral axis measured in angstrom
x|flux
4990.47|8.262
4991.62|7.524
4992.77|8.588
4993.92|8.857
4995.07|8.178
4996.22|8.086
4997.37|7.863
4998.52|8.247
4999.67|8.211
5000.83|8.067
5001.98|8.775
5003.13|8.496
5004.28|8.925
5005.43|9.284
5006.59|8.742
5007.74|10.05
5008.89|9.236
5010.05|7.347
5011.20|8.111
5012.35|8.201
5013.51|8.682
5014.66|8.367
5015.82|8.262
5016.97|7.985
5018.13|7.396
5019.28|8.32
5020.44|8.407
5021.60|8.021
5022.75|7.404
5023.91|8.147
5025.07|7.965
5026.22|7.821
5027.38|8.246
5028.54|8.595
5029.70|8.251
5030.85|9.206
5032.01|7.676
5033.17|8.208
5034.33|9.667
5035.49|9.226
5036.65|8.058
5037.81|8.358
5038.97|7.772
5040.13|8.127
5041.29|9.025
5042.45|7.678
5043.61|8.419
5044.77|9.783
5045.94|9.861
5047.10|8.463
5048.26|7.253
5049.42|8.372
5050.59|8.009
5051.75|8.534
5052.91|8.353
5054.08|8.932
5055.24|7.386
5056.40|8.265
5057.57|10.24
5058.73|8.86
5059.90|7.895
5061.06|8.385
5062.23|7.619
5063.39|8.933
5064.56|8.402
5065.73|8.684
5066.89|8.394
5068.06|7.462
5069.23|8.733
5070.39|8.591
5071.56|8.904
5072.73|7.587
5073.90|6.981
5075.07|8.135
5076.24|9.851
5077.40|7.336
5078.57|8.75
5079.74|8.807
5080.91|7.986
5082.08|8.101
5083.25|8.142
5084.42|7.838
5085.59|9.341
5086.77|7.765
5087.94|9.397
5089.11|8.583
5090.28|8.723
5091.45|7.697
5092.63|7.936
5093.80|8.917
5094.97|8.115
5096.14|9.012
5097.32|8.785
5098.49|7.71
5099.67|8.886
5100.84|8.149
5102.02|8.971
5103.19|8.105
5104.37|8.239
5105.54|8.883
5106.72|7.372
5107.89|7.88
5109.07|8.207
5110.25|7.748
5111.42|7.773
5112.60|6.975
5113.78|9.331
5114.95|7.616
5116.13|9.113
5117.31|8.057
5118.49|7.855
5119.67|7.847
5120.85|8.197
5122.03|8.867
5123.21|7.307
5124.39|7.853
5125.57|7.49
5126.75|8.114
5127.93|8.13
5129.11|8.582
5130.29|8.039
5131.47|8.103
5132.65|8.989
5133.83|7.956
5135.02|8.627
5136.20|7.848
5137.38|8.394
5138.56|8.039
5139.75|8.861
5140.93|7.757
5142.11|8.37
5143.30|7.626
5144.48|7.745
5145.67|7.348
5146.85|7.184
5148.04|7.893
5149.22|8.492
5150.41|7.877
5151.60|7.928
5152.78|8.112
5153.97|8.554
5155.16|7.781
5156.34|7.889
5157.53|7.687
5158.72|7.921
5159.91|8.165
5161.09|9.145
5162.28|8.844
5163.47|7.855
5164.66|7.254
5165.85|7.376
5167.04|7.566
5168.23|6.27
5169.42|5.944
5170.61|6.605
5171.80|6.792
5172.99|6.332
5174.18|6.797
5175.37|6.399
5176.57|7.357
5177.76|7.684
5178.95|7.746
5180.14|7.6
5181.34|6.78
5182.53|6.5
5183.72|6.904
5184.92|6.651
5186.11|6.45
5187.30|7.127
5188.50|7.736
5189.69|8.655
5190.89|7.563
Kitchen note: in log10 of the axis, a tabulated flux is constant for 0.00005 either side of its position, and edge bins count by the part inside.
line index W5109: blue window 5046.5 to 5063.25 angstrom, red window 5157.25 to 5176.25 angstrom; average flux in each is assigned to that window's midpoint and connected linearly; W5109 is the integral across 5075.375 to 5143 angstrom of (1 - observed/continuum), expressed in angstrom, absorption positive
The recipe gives -3.7 angstrom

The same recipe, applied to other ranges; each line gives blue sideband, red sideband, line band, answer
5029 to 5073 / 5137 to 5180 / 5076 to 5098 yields -0.7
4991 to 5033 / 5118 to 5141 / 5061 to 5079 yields -0.1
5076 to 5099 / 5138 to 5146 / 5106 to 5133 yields 0.3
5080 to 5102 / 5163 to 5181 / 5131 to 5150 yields -1.3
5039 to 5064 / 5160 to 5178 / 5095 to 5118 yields -1.0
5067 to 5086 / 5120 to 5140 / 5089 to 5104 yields -0.3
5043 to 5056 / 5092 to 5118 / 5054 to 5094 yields 0.0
